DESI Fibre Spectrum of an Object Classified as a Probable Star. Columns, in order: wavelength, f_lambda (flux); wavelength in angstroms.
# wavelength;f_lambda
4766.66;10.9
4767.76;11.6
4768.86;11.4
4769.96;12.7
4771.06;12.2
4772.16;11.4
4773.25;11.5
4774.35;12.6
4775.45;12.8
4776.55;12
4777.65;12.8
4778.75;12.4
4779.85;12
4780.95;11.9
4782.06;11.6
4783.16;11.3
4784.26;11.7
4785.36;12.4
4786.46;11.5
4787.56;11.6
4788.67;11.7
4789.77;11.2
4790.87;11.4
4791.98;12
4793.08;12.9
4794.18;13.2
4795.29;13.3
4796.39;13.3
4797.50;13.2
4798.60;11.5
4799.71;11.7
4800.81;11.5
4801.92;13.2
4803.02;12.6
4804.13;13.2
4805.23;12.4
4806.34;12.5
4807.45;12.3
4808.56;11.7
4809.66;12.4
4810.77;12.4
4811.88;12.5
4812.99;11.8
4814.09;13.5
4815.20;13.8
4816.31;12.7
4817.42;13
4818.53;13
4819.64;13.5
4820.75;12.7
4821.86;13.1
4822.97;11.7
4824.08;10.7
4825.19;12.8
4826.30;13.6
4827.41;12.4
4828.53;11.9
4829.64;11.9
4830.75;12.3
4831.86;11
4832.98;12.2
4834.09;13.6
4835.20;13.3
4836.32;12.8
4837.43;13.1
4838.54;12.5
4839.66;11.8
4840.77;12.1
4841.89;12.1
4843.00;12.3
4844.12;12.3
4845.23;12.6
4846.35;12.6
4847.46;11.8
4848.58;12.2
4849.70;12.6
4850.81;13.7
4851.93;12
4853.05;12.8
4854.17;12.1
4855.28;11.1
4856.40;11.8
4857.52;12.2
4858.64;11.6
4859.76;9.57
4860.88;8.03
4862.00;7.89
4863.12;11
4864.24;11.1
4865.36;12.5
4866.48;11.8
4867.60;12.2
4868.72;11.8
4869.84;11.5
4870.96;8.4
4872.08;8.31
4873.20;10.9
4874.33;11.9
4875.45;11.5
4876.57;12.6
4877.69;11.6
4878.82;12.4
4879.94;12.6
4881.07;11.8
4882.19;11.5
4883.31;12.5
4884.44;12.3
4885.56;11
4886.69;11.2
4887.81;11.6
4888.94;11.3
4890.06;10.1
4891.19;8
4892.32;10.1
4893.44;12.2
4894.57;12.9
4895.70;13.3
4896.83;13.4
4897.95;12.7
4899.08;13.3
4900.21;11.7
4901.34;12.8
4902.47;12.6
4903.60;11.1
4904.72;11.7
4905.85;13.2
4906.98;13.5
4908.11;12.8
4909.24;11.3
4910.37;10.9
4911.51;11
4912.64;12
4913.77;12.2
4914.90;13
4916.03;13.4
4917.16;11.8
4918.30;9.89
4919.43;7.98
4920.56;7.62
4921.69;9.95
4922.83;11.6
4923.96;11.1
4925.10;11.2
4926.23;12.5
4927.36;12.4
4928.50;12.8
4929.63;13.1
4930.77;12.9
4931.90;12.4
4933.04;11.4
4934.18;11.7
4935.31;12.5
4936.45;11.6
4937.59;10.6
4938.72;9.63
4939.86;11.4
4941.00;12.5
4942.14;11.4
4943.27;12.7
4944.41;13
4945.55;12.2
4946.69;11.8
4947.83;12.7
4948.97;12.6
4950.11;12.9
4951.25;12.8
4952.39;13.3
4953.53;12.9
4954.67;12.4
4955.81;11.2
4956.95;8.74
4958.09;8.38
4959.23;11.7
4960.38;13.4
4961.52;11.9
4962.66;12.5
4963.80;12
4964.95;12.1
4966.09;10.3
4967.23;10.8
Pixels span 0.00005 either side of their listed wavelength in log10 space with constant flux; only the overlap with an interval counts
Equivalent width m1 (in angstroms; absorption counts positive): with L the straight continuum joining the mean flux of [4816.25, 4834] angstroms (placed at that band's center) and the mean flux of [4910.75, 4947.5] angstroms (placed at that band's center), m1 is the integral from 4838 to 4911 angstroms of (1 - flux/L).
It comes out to 2.0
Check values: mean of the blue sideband 12.4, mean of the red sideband 11.6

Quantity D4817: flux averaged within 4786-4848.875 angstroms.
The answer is 12.4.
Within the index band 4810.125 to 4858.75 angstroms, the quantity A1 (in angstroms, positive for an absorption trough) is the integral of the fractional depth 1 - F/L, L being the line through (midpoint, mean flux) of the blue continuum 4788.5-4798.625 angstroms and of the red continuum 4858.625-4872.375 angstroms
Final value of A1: -5.0 angstroms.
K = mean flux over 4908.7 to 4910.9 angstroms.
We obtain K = 11.1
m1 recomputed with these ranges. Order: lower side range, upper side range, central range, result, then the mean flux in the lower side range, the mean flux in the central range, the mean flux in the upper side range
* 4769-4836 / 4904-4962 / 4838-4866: 1.0 angstroms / 12.3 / 11.7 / 11.8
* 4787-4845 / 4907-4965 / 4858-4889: 2.4 angstroms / 12.4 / 11.2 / 11.7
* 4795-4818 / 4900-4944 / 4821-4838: 0.0 angstroms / 12.6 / 12.4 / 11.7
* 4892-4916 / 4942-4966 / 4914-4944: 1.6 angstroms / 12.3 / 11.5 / 12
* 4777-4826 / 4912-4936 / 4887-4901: 0.1 angstroms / 12.4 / 11.7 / 11.6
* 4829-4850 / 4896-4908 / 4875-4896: 1.6 angstroms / 12.4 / 11.6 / 12.6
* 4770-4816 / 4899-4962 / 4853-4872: 1.8 angstroms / 12.3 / 10.9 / 11.8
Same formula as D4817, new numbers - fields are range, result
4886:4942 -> 11.7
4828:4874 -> 11.7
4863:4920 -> 11.7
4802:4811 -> 12.5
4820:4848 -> 12.4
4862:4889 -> 11.4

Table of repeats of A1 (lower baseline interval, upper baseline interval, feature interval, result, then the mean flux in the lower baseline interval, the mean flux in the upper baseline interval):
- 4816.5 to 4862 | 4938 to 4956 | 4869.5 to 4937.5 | 3.1 angstroms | 12.2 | 12.2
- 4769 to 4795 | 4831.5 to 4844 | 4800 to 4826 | -0.6 angstroms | 12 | 12.4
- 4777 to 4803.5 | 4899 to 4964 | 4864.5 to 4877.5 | 0.8 angstroms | 12.2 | 11.8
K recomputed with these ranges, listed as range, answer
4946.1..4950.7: 12.5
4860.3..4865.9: 10.1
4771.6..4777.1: 12.1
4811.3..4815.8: 12.9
